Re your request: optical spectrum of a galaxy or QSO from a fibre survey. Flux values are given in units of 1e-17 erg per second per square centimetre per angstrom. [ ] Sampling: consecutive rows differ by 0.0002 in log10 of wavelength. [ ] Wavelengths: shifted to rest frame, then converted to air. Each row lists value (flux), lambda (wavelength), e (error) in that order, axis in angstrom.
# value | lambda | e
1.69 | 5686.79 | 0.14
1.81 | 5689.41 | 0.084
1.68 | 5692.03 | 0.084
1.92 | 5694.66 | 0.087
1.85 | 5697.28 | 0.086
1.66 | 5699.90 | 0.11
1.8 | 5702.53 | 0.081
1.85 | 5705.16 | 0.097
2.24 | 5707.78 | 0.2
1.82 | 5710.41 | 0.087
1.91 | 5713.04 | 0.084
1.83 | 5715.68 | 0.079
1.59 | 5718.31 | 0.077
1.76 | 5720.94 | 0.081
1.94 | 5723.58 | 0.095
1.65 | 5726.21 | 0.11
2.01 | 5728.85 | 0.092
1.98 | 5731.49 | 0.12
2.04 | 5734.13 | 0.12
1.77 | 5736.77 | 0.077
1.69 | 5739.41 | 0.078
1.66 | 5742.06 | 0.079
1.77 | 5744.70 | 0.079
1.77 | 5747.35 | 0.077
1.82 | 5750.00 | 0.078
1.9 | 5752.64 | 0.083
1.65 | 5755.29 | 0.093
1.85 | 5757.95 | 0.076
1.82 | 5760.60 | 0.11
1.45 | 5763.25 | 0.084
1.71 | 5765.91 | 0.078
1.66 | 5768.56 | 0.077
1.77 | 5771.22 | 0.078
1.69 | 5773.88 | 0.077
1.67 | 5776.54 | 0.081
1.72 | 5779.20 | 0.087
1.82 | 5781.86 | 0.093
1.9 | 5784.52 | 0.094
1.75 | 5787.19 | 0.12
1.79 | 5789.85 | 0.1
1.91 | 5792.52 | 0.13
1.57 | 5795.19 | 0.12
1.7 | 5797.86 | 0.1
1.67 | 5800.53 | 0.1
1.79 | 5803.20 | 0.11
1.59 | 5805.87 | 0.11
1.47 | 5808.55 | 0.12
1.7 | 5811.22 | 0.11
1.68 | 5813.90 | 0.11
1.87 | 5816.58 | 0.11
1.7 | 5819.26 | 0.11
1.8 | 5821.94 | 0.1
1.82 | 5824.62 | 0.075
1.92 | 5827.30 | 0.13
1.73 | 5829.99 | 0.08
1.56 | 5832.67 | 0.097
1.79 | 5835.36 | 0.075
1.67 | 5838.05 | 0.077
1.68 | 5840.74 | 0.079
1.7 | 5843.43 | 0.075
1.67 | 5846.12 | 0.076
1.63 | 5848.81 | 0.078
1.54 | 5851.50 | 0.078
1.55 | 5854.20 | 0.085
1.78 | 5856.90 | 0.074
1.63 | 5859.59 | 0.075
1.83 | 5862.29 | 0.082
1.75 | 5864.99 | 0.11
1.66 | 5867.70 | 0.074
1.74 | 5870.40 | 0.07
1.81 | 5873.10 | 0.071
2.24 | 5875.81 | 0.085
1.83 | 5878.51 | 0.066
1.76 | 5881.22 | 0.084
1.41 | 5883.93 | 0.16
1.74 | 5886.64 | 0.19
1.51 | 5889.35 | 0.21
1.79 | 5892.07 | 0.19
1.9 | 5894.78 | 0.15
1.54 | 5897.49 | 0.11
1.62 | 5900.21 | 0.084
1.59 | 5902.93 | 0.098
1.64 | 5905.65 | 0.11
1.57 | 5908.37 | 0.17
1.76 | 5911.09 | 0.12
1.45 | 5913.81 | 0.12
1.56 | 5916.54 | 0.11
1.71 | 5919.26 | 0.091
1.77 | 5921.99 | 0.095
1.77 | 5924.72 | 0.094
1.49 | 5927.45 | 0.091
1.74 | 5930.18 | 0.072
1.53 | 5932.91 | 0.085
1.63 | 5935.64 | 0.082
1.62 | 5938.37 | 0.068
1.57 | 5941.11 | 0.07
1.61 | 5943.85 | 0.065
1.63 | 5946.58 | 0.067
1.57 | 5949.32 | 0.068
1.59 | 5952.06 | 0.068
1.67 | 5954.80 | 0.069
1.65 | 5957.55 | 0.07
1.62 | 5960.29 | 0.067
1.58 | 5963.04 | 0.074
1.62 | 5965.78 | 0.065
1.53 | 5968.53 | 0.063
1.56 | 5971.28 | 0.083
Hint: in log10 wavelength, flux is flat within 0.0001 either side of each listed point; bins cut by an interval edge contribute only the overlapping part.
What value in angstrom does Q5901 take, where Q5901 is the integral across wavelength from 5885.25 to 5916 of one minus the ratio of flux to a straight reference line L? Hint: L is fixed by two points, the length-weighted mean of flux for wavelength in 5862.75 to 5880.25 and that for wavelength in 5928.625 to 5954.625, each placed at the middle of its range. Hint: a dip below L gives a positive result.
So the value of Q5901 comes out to 1.8 angstrom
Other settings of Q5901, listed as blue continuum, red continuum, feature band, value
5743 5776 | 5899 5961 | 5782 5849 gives -1.04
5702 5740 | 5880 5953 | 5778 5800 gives 0.20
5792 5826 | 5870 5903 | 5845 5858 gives 0.70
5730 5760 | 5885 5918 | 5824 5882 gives -1.68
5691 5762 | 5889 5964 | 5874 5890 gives -0.81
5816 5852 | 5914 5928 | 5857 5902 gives -1.33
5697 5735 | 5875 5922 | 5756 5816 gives 2.58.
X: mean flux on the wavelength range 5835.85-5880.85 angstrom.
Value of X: 1.73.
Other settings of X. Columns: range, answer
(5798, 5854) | 1.7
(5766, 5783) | 1.72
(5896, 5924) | 1.63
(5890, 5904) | 1.68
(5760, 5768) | 1.65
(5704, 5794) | 1.8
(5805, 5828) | 1.73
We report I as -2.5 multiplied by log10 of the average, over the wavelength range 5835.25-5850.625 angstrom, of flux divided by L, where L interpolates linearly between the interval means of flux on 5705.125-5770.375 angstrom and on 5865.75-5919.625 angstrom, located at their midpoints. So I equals 0.03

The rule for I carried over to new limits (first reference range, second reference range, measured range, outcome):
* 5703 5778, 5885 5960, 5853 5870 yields -0.009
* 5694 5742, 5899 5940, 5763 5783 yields 0.055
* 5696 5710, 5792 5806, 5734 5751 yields 0.022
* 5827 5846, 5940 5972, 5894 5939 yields -0.001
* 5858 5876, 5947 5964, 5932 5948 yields 0.029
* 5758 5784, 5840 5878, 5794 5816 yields 0.043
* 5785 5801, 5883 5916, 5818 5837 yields -0.033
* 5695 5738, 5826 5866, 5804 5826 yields 0.017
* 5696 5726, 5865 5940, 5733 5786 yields 0.025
